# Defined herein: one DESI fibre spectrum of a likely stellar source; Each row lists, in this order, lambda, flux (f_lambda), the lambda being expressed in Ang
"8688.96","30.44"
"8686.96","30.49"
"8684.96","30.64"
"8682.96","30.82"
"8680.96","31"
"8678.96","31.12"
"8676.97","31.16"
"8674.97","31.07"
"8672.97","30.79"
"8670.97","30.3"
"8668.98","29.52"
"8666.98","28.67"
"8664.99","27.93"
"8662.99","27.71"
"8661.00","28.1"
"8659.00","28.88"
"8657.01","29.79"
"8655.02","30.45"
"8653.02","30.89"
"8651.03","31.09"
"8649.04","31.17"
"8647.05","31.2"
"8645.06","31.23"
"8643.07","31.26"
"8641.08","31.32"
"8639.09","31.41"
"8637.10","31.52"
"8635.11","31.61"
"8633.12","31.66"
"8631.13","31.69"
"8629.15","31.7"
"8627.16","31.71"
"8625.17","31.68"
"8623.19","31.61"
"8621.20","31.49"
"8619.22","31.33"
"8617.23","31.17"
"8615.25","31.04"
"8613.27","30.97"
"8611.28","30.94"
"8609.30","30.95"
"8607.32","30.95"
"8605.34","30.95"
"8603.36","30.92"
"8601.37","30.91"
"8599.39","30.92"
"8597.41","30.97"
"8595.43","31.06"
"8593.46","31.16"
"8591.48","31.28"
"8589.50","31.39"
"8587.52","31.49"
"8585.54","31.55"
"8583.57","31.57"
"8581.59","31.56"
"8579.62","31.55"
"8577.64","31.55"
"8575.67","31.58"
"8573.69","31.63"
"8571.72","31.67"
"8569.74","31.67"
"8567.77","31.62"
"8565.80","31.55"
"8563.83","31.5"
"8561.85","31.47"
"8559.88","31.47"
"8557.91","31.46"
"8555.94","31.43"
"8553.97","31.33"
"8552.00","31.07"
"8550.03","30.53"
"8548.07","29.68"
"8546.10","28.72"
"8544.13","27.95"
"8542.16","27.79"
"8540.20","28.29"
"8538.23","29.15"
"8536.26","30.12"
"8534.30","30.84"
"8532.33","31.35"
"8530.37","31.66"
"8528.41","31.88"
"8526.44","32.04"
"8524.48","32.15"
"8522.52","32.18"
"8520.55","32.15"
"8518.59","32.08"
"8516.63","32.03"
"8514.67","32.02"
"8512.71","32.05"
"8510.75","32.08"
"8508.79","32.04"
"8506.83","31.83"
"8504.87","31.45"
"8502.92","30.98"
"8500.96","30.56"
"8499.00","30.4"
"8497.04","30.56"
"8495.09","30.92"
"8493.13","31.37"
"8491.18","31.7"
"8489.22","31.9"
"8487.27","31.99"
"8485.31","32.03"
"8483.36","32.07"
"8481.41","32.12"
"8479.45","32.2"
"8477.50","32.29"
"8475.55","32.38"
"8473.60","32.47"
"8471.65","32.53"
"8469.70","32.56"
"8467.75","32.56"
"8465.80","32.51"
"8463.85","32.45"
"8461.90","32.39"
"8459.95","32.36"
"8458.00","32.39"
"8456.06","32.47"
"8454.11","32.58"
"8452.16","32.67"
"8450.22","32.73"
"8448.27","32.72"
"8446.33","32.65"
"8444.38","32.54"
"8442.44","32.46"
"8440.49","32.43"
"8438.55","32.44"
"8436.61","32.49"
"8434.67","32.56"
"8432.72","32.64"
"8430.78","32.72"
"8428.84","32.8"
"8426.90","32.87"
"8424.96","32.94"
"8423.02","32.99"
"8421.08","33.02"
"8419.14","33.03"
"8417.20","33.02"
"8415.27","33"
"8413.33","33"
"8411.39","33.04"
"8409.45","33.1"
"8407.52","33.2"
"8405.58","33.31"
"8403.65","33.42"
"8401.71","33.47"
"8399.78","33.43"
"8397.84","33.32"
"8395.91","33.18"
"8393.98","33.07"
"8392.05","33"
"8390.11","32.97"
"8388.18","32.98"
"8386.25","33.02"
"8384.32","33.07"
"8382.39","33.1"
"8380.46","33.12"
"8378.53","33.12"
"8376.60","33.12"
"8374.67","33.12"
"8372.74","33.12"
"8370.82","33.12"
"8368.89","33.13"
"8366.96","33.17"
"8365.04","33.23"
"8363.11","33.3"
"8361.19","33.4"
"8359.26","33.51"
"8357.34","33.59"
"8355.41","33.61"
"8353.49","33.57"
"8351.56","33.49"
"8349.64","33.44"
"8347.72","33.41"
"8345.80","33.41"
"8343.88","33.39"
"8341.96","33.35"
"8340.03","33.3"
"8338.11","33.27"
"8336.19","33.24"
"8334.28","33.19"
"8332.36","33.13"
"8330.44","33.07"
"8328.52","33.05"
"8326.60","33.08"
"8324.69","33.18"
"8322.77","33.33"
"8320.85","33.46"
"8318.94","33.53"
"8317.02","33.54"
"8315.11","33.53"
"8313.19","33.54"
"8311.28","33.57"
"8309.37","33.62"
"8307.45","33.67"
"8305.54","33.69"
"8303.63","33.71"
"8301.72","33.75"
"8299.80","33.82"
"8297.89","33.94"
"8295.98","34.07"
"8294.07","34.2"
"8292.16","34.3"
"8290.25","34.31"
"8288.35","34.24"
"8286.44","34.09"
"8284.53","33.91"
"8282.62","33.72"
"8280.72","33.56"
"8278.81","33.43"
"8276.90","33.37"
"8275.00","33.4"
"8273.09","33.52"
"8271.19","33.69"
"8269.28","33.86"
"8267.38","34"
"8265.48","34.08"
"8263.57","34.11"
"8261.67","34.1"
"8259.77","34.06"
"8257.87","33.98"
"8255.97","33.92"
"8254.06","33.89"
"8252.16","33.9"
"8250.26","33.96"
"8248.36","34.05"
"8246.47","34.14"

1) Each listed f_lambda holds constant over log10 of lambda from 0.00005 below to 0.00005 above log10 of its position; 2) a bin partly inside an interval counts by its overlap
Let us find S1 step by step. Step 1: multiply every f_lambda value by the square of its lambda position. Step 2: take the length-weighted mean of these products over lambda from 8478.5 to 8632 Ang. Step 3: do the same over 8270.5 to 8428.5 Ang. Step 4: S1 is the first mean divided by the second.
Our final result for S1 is 1.0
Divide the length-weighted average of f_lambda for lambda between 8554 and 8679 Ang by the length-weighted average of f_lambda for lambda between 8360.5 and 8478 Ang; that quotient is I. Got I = 0.9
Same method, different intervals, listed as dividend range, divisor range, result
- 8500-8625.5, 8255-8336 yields 0.92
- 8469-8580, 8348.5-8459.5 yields 0.95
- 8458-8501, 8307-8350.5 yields 0.96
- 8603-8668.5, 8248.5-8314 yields 0.91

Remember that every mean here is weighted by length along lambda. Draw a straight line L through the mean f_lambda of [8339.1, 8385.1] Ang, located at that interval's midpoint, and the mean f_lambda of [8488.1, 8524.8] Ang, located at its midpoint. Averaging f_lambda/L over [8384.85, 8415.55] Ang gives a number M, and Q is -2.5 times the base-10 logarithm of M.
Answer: -0.01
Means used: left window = 33.3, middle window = 33.2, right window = 31.6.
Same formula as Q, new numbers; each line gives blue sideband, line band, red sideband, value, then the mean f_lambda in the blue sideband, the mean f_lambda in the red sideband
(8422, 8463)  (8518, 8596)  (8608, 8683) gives 0.017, 32.6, 30.7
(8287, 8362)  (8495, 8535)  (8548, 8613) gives 0.009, 33.6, 31.3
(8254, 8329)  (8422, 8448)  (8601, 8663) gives -0.003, 33.7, 31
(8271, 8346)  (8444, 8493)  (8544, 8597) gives -0.008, 33.6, 31.2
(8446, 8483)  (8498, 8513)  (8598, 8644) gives 0.026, 32.5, 31.3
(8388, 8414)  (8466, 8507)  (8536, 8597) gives 0.007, 33.2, 30.8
